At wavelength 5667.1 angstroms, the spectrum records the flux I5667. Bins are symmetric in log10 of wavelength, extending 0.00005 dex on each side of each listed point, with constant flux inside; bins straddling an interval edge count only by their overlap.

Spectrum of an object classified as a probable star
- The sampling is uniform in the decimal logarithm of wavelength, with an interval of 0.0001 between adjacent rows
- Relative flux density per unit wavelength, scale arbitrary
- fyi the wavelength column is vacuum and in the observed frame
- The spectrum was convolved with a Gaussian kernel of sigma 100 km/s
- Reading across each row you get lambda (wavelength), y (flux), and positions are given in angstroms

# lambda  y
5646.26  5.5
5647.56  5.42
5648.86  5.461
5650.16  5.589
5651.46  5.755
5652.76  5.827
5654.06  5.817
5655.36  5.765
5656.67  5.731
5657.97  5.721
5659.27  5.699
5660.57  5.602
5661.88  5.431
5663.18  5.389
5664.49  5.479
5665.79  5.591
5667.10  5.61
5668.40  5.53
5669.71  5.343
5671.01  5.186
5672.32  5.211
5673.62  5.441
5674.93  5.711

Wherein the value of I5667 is 5.61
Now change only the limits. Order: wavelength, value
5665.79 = 5.591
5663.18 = 5.389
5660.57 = 5.602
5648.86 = 5.461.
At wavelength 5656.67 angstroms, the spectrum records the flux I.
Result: 5.731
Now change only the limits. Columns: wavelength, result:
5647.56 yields 5.42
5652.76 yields 5.827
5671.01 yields 5.186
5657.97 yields 5.721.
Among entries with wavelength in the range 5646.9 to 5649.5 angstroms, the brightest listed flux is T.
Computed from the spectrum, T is 5.461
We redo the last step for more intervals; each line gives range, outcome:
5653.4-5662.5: 5.817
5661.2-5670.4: 5.61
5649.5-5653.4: 5.827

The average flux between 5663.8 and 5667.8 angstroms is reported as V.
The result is 5.56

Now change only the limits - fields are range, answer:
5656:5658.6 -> 5.72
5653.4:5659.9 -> 5.75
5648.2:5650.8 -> 5.53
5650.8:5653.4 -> 5.8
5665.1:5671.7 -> 5.45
